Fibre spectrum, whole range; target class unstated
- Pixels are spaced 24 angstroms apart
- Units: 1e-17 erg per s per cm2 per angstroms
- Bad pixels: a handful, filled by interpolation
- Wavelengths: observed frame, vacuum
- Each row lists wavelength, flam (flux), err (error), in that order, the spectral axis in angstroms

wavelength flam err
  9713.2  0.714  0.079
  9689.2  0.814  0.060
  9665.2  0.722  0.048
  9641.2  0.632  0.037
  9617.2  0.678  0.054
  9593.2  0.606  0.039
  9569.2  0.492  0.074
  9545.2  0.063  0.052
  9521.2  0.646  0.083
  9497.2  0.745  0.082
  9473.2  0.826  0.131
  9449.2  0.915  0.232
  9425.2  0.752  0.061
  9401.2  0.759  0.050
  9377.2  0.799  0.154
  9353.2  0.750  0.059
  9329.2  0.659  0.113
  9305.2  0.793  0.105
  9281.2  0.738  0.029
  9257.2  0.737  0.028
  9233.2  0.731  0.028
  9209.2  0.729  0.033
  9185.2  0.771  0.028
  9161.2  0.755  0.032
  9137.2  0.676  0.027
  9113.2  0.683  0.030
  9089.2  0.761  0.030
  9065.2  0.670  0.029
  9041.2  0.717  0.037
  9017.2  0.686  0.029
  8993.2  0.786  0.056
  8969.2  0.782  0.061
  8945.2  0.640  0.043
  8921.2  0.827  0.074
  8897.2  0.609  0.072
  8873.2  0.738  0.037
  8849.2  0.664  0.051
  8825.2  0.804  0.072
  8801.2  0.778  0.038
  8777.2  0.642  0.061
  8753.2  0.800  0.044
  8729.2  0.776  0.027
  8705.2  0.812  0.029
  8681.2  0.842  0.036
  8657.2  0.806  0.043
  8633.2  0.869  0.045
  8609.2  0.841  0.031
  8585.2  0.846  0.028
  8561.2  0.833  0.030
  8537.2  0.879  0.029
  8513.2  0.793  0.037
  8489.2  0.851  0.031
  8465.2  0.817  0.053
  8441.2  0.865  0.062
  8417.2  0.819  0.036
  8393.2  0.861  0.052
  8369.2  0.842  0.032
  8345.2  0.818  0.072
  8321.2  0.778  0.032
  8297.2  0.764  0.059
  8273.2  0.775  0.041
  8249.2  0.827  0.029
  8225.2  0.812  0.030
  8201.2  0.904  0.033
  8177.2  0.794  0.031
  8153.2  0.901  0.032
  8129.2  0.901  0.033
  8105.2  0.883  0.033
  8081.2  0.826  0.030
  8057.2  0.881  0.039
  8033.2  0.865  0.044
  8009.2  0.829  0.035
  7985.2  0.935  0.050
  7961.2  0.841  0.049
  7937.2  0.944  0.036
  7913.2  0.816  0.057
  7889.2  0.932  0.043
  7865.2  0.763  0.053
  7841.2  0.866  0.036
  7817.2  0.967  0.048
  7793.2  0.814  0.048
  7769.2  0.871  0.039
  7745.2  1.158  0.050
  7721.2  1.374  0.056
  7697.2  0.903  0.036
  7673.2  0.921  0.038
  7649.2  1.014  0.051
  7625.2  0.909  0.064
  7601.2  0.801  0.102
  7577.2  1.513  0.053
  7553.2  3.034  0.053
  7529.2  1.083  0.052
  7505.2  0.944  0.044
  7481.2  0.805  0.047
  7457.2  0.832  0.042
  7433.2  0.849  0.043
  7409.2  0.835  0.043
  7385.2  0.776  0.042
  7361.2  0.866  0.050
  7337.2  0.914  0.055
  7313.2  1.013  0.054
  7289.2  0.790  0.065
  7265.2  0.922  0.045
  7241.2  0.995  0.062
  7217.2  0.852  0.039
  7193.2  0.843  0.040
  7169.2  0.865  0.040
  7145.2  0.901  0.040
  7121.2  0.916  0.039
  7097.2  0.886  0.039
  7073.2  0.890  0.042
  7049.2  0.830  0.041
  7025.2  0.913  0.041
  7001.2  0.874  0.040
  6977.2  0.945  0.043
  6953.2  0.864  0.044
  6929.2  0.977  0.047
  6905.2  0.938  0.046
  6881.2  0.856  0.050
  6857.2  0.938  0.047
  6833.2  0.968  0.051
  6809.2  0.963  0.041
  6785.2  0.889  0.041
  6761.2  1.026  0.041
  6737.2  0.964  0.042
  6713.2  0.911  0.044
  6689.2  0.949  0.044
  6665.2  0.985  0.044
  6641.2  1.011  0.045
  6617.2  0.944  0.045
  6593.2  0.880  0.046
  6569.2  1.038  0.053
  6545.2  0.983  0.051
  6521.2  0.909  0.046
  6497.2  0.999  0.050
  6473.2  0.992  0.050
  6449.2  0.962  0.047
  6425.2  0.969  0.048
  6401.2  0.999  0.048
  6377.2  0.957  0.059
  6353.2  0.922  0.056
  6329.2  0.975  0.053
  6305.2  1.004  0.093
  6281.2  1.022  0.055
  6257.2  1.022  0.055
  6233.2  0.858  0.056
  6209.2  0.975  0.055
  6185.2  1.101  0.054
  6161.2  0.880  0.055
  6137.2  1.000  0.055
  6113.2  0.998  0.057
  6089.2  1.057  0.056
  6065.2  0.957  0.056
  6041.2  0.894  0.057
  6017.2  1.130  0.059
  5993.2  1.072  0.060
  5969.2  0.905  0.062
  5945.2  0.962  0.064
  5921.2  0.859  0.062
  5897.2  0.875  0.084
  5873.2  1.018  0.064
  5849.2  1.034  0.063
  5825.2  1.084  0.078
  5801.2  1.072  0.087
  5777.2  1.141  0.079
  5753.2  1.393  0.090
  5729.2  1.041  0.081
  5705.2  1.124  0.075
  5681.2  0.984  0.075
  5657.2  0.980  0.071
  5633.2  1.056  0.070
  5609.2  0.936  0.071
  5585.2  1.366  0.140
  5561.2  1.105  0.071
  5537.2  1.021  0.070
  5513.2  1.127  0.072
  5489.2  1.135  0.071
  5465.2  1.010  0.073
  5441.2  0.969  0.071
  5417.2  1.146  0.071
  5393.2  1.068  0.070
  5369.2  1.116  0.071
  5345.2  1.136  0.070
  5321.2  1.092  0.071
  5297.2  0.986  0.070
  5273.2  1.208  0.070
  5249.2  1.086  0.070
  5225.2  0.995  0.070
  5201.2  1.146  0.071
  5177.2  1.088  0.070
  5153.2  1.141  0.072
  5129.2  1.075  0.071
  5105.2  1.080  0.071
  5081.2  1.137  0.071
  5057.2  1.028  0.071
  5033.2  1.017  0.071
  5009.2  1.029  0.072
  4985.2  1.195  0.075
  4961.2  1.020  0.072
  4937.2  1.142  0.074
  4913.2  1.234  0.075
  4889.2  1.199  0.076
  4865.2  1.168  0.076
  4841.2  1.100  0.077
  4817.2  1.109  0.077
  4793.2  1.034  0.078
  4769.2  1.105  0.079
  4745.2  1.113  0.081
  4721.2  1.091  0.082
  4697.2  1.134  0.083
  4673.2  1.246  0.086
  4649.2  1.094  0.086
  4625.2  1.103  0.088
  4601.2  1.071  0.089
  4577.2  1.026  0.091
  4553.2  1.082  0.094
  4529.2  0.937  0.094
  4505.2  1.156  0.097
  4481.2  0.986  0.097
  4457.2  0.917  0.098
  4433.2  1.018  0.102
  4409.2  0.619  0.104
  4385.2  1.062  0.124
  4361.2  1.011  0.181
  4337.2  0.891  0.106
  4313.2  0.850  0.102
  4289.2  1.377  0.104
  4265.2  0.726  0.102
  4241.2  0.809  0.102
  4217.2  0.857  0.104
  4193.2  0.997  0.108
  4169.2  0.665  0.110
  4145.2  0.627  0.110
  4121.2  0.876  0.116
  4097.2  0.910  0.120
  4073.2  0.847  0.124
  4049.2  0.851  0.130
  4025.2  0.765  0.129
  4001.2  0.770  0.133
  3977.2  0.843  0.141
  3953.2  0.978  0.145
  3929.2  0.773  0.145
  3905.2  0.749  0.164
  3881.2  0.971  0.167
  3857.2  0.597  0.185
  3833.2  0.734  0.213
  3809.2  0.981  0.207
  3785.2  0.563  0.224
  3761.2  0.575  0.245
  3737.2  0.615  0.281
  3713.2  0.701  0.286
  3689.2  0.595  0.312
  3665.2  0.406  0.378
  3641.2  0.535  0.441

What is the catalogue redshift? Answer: 0.15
